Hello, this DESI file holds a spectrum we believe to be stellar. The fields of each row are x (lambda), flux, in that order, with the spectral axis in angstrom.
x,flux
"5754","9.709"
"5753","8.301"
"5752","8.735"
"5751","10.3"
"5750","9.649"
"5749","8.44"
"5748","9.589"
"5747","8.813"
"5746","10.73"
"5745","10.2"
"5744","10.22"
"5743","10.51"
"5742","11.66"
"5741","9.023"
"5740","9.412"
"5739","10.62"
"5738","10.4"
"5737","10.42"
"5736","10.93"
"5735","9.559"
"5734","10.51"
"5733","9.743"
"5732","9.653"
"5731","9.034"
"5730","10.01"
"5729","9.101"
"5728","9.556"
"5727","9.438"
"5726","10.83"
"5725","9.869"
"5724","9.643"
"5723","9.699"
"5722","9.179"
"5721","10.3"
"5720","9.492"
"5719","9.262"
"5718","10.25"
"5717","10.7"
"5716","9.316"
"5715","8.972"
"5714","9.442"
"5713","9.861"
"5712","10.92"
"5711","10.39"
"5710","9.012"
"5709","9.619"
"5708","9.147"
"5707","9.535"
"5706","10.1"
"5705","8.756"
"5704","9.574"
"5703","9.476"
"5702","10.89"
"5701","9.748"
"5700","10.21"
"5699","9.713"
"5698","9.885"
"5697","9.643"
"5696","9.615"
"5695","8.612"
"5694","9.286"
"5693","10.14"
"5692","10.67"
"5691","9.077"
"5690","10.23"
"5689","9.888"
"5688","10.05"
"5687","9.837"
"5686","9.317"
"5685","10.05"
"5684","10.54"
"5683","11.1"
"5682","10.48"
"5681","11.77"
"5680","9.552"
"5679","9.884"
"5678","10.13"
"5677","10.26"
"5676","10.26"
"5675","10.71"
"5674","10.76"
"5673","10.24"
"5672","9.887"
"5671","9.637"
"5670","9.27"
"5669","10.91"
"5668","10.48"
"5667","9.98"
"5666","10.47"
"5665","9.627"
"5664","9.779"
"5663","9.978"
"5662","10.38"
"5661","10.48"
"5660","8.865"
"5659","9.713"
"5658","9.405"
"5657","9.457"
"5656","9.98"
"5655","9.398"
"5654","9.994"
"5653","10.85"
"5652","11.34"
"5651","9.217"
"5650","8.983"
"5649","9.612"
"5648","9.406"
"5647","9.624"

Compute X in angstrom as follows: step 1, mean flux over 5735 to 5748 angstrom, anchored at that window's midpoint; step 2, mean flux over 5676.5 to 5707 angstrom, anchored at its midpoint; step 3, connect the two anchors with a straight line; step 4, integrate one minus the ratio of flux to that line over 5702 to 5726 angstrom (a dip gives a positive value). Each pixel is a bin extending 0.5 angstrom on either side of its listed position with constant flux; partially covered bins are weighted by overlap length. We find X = 0.8 angstrom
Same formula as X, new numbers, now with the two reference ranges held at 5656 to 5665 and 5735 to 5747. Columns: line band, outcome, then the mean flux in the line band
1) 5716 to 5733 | 0.7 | 9.74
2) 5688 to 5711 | 0.7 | 9.7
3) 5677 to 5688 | -0.4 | 10.3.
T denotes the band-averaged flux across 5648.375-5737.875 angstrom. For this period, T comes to 9.91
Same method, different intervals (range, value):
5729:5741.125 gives 9.94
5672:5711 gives 9.95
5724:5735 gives 9.76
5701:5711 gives 9.62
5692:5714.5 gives 9.73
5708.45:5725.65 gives 9.77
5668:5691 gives 10.2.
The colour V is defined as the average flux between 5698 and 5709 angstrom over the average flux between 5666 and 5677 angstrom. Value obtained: 1.0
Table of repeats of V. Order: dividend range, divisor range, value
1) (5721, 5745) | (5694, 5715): 1.03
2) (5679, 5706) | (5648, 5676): 1.00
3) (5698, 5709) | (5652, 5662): 0.98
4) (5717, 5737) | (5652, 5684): 0.97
